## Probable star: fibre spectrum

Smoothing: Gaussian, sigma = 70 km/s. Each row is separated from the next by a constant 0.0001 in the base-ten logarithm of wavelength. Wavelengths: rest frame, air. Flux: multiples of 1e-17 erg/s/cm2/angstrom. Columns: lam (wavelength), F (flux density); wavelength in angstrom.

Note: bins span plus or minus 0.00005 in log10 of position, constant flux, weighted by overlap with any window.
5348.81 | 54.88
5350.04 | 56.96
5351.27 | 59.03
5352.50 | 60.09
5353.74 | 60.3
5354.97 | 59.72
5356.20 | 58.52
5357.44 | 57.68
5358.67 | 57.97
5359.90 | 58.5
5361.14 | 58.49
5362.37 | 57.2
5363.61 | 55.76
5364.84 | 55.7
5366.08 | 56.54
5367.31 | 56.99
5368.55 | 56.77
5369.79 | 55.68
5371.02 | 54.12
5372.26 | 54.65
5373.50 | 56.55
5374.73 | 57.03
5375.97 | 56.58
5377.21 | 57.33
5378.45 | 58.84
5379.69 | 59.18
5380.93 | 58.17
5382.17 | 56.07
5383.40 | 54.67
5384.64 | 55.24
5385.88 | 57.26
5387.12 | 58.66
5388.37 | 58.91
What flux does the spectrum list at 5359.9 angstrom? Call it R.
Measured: 58.5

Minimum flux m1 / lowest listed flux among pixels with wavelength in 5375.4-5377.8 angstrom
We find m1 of 56.58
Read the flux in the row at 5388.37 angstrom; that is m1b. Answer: 58.91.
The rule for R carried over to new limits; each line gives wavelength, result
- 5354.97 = 59.72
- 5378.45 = 58.84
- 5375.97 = 56.58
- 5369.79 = 55.68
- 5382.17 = 56.07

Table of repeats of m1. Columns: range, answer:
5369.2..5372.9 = 54.12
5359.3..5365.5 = 55.7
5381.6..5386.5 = 54.67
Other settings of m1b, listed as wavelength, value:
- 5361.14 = 58.49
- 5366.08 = 56.54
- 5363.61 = 55.76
